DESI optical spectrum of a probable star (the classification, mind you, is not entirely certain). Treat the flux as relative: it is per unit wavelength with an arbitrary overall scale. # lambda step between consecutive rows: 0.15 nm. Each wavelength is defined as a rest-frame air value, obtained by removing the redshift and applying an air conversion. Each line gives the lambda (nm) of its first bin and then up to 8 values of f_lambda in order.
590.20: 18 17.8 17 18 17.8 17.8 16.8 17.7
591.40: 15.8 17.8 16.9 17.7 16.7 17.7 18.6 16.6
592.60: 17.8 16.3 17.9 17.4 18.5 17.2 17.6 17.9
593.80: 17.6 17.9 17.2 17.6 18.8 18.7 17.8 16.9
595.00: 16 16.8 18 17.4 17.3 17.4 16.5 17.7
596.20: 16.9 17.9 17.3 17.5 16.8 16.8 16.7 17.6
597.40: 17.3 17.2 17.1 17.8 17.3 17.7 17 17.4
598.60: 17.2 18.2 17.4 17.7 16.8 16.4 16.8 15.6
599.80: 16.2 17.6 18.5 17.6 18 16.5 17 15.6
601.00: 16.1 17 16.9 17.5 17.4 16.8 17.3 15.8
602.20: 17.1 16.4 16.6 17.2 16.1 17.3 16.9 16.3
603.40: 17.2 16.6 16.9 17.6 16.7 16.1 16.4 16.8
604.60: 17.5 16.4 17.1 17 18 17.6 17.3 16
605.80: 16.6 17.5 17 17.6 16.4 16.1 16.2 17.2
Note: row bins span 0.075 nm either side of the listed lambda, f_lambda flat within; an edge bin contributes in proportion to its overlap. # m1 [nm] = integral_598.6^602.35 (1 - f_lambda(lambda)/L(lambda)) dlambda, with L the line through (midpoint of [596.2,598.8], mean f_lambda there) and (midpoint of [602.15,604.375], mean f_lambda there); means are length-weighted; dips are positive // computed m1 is 0.01 nm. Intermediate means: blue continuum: 17.3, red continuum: 16.8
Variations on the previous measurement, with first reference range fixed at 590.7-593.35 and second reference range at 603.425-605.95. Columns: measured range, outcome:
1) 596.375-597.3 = 0.004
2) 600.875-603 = 0.031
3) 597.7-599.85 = 0.004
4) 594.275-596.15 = -0.017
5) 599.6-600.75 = -0.004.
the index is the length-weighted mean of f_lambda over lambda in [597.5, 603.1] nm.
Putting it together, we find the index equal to 17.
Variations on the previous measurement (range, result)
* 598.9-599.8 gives 16.7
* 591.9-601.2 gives 17.3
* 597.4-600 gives 17.1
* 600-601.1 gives 17.1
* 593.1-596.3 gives 17.5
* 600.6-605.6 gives 16.9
